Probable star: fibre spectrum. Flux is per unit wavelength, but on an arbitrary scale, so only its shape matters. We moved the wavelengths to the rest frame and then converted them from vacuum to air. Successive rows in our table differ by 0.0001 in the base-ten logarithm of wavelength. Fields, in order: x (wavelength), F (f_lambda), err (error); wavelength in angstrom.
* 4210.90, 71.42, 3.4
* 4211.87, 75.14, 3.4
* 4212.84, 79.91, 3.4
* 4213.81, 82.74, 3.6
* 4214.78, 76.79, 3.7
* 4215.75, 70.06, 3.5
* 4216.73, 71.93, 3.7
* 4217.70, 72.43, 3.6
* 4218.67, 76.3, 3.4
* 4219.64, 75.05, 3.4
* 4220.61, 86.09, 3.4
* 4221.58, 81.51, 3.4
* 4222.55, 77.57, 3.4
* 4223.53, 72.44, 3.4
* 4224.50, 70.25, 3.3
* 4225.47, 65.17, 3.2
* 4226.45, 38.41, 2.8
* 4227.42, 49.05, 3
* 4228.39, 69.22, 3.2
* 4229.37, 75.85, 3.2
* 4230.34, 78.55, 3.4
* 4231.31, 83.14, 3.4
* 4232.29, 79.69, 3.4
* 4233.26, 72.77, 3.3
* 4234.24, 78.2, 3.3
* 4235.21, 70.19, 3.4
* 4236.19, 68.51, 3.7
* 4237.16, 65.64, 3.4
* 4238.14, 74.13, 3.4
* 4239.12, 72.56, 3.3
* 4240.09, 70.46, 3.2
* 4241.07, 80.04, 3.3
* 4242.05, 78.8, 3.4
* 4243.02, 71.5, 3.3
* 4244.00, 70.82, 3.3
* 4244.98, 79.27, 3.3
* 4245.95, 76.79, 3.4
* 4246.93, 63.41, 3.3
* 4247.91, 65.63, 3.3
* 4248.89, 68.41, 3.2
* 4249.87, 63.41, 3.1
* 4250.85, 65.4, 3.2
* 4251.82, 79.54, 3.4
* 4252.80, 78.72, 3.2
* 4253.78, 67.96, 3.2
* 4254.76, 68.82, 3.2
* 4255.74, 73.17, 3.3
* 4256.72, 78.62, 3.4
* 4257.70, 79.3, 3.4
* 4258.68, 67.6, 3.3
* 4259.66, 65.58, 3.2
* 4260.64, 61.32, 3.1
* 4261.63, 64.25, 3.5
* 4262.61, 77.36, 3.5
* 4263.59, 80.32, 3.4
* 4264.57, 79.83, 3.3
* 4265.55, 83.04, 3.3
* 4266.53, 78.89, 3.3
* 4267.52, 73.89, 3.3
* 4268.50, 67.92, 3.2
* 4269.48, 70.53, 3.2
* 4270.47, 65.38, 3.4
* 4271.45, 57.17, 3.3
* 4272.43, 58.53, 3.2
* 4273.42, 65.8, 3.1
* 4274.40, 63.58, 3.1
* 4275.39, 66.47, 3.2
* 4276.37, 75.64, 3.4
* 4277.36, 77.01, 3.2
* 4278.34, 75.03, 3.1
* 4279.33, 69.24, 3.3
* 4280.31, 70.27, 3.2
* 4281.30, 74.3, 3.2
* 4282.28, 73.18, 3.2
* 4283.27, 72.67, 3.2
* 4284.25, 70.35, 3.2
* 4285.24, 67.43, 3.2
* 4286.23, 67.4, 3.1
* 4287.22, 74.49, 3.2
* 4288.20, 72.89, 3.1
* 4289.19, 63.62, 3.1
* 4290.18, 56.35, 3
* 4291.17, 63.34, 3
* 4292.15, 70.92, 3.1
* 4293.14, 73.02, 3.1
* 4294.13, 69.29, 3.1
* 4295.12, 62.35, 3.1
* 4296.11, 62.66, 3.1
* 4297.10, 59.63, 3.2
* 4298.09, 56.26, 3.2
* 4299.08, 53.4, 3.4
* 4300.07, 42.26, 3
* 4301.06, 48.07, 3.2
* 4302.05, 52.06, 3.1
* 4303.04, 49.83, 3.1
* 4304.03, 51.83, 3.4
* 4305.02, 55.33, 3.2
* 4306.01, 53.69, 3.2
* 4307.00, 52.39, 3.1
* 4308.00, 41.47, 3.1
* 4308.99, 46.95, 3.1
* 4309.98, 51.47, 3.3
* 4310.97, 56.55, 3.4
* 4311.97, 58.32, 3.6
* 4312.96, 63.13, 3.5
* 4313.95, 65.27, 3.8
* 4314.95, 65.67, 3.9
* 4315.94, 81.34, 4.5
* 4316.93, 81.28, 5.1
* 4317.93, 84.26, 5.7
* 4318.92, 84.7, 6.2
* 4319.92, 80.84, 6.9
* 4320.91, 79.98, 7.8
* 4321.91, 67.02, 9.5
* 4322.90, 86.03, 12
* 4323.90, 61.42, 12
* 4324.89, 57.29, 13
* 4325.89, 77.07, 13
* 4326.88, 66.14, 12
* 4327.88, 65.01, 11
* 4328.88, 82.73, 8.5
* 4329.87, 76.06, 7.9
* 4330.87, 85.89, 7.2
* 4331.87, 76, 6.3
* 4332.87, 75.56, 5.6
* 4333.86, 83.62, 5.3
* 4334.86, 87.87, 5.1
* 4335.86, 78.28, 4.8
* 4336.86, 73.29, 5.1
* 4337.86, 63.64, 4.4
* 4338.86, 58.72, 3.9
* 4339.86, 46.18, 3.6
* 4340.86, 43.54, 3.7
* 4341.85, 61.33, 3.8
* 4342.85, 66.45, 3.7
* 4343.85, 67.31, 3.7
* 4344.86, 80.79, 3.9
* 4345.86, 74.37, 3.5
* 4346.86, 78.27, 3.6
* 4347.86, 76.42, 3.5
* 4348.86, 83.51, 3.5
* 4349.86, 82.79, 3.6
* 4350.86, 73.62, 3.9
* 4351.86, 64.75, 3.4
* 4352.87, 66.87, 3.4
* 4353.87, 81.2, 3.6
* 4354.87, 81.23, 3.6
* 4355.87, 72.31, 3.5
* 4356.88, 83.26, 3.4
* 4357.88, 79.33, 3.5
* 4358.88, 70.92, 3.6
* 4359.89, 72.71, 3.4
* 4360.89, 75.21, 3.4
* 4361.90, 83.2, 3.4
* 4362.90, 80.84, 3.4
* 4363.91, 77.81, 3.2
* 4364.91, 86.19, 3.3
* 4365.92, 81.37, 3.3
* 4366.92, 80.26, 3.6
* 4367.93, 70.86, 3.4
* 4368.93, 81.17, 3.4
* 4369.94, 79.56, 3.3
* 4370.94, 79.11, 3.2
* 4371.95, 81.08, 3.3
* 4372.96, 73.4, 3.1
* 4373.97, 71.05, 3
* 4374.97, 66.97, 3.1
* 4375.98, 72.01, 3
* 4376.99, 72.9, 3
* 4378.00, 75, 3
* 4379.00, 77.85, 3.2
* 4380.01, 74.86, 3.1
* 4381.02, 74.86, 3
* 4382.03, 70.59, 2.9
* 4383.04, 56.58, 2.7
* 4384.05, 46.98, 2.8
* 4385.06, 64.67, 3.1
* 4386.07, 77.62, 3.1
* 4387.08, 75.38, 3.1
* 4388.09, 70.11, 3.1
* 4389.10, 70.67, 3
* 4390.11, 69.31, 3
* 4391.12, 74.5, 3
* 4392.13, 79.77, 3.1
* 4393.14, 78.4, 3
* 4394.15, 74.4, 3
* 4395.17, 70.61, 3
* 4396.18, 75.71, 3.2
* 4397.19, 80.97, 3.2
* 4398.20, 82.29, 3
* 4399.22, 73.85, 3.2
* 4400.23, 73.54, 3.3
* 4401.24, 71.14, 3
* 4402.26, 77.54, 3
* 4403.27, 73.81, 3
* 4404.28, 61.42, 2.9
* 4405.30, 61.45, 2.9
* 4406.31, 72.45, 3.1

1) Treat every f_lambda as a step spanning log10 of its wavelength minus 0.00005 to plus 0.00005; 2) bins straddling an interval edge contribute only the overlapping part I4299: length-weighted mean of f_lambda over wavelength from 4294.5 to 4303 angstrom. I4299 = 54.5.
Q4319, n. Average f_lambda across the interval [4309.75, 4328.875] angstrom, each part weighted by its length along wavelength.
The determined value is 70.7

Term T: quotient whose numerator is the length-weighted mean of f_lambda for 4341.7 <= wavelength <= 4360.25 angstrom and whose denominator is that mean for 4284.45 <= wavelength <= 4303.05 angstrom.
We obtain 1.21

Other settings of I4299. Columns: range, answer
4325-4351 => 72.2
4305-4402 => 72.1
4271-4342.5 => 66.2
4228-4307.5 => 68.5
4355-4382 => 76.6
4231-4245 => 74.1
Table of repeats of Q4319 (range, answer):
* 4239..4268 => 72.8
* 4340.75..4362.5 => 74.2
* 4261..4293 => 70.2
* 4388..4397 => 74.2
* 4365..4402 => 73.8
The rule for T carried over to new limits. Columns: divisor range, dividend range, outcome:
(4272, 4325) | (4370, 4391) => 1.10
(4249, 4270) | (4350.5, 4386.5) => 1.03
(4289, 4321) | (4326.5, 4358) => 1.19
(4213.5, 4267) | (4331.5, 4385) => 1.01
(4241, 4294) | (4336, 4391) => 1.03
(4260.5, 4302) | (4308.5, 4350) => 1.05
